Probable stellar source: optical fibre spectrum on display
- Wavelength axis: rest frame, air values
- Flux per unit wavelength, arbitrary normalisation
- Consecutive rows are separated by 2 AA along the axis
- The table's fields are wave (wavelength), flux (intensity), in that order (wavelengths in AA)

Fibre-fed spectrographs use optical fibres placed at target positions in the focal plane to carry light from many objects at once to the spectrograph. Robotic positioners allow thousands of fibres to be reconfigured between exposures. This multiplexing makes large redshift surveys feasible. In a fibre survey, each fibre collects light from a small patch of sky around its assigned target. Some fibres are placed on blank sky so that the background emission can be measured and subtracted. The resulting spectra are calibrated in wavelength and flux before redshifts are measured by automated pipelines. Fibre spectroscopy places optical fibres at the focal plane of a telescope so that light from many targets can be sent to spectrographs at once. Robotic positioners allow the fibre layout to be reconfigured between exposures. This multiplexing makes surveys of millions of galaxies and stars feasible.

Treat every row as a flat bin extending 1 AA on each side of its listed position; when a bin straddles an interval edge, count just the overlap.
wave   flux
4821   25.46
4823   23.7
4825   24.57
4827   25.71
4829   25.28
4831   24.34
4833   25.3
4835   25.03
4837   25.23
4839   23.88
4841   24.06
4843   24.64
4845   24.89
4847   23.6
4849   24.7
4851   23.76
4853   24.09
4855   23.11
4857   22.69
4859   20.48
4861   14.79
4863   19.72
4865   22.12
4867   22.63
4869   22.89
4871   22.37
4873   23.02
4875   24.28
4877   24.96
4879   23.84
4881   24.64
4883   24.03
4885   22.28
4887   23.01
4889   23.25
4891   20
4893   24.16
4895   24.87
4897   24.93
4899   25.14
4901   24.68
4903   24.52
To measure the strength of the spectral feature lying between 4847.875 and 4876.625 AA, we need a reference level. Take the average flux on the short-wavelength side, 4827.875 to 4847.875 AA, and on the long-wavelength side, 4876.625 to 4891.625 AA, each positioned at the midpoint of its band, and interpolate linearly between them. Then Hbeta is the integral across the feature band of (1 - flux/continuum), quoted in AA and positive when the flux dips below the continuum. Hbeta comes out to 2.0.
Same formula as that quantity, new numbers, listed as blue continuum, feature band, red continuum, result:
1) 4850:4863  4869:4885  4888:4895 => -1.09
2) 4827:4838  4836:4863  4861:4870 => 0.13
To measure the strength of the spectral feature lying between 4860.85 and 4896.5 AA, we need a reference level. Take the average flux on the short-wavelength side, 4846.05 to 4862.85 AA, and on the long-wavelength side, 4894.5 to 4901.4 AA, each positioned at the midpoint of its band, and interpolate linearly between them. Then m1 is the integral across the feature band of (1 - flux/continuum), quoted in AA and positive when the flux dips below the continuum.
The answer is 1.2 AA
